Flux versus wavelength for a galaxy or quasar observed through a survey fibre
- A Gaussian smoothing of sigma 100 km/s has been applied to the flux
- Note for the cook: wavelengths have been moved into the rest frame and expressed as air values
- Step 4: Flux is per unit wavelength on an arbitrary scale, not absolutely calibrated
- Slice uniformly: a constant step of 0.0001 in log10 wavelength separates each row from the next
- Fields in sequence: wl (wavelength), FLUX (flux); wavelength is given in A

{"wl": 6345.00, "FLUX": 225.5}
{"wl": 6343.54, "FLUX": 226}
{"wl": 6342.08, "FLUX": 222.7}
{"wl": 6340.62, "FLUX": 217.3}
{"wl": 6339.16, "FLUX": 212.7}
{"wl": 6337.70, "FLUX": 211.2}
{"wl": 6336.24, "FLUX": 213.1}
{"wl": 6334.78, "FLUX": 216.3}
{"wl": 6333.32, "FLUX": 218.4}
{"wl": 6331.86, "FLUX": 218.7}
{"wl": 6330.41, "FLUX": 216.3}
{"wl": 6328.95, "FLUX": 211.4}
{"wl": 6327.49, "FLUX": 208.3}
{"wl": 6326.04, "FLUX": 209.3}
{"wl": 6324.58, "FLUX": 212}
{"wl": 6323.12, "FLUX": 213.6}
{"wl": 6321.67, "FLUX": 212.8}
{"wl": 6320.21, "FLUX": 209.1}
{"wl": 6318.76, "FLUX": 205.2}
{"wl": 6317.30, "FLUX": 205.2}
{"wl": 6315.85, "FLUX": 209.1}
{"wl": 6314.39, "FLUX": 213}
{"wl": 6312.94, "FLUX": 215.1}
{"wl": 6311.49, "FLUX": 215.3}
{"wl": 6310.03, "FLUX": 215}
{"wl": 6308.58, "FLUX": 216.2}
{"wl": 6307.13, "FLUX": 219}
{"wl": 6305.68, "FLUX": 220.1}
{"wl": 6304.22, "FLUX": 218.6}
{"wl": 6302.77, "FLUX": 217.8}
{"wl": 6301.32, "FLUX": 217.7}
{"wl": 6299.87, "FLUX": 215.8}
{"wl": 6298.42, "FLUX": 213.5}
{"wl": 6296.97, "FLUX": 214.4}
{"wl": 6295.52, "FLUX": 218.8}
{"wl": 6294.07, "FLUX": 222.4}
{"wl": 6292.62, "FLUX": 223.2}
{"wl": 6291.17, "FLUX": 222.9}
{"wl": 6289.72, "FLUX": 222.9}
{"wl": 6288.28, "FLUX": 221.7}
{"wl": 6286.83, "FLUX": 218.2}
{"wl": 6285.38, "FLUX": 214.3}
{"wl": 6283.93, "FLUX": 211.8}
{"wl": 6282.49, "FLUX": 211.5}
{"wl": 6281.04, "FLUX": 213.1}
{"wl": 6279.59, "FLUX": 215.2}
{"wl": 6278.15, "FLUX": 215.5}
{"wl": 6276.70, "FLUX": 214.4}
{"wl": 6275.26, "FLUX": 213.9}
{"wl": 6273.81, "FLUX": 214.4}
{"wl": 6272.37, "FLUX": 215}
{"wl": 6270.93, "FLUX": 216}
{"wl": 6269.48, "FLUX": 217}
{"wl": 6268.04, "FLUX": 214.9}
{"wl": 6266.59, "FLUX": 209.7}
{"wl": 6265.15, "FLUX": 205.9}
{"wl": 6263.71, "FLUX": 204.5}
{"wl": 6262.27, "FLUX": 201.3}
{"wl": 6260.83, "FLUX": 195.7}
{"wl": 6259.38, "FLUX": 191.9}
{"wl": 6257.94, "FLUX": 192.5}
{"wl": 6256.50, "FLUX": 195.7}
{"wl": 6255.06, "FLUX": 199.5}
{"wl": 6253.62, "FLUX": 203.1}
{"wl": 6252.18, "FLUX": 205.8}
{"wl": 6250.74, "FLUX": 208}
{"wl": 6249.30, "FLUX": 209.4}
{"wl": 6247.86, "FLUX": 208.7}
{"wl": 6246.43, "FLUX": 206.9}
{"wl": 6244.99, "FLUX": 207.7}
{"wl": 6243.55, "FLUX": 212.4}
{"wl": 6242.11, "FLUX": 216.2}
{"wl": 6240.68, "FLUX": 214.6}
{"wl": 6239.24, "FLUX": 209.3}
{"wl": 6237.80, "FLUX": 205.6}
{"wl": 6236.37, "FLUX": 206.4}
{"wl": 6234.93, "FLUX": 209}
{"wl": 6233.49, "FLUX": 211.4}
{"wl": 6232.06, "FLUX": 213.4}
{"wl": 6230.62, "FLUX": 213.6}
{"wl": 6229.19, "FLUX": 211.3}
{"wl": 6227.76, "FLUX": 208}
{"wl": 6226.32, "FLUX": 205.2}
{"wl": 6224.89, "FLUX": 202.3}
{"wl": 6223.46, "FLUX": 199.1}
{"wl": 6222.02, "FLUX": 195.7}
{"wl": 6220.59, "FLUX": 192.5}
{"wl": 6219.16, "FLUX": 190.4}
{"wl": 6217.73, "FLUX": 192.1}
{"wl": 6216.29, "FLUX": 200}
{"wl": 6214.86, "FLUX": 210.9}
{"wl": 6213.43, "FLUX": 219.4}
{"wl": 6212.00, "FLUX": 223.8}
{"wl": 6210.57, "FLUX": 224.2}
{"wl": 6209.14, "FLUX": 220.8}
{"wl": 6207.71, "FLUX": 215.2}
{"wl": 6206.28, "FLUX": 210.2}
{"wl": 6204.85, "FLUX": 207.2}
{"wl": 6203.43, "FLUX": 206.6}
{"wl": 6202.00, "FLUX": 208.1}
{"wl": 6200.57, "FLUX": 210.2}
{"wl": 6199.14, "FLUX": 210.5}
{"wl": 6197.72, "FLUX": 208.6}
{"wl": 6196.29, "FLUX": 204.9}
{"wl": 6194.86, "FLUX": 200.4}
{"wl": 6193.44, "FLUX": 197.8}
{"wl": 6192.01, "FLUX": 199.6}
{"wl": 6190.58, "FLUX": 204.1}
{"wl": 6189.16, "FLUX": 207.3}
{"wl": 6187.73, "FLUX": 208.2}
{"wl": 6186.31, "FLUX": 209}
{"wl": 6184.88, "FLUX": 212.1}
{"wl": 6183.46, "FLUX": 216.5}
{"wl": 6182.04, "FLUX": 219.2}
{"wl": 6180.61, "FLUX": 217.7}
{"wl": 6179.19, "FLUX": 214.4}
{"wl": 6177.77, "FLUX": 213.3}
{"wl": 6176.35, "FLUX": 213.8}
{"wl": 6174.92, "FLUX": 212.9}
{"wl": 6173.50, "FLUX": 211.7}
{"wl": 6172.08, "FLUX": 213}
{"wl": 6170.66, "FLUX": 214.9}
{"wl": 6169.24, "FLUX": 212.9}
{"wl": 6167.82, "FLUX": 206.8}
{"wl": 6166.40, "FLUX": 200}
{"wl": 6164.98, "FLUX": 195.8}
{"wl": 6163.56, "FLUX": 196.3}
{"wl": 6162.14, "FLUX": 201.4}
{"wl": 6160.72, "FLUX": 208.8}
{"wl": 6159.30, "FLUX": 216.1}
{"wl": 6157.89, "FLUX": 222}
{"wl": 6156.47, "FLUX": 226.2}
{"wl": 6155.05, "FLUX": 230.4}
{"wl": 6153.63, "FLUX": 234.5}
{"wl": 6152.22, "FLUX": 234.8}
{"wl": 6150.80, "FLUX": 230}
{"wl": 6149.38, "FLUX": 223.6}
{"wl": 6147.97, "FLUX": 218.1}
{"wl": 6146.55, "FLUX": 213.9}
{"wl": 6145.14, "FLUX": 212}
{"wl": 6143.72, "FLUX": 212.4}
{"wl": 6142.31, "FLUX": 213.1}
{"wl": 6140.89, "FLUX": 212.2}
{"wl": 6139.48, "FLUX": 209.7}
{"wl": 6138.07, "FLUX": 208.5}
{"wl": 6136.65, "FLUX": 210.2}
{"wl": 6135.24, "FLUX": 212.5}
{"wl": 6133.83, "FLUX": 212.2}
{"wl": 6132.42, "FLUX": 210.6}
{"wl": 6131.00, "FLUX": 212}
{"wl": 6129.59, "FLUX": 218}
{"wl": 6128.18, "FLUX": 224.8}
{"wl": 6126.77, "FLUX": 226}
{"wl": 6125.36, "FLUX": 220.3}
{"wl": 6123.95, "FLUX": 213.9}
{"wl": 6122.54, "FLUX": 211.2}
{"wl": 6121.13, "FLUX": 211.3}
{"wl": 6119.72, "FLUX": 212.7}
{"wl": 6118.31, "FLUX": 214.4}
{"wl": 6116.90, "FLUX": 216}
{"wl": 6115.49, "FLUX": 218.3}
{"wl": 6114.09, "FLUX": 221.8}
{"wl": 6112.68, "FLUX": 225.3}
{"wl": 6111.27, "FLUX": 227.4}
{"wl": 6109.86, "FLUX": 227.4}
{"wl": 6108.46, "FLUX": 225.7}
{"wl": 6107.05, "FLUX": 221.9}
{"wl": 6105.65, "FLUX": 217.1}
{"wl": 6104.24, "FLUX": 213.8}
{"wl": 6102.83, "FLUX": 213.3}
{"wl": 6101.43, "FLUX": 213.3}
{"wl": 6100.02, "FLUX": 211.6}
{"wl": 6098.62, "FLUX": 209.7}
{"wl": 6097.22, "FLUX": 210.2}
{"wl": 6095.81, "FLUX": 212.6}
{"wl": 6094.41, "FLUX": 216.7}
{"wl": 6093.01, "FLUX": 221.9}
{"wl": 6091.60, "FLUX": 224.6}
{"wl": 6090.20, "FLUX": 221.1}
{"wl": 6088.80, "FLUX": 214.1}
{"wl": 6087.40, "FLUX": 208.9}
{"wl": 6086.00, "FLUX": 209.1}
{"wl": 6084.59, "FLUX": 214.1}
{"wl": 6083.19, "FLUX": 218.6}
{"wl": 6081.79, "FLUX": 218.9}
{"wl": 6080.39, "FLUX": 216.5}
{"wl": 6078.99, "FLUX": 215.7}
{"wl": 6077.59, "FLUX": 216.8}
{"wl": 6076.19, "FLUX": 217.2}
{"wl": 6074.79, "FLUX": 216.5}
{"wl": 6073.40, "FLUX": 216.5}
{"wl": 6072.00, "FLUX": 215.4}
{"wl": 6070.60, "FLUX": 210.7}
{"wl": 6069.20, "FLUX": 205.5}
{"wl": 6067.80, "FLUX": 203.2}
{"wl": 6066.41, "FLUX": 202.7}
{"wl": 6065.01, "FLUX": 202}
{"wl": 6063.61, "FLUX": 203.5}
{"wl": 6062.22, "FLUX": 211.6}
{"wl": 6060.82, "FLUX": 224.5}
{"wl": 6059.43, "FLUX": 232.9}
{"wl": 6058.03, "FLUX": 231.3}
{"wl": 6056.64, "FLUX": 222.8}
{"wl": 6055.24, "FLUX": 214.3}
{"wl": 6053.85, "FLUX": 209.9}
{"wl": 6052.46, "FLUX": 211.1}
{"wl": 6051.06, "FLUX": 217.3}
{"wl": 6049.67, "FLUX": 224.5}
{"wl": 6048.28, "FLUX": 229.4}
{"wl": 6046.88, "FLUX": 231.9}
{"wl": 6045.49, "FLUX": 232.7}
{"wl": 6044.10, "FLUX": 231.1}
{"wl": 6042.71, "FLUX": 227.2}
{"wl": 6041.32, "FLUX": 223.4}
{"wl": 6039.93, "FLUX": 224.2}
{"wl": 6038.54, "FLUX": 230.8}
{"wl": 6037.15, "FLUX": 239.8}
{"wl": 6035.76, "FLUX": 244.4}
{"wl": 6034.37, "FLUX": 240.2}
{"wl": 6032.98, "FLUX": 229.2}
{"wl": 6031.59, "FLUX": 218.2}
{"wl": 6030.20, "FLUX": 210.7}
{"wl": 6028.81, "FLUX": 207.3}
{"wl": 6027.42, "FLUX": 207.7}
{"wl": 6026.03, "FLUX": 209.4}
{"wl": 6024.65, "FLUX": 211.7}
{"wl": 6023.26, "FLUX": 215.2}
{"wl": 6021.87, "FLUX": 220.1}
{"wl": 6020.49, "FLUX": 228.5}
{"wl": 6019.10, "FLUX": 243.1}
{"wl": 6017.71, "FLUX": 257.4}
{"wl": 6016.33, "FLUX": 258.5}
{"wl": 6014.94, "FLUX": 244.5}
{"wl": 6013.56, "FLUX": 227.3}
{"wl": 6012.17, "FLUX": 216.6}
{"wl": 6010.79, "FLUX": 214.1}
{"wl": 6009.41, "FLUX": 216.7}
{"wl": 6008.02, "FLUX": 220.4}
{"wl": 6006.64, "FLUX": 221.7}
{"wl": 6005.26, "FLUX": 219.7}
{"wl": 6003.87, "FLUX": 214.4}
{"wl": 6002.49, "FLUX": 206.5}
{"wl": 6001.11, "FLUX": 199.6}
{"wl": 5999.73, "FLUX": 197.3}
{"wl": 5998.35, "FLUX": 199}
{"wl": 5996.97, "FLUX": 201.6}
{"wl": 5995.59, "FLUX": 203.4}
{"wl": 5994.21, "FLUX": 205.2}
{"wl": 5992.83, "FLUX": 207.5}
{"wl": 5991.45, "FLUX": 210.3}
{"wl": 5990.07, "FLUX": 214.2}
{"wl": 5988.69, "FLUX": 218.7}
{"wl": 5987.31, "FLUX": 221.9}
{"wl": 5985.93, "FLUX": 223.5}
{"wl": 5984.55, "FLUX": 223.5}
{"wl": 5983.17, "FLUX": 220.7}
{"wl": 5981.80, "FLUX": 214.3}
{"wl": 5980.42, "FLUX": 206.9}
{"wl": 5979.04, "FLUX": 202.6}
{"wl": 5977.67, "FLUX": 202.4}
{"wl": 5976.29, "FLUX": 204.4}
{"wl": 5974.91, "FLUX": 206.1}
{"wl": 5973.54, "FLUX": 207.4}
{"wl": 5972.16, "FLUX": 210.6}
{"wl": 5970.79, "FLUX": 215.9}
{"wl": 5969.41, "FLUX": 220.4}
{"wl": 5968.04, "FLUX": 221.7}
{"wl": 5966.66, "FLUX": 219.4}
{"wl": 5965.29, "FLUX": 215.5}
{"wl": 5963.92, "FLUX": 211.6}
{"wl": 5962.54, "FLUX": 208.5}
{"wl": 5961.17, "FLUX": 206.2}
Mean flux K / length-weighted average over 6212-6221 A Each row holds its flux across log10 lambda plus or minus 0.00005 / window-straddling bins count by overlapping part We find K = 203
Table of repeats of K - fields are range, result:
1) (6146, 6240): 211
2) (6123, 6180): 215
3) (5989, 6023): 219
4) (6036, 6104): 218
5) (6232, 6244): 211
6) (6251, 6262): 198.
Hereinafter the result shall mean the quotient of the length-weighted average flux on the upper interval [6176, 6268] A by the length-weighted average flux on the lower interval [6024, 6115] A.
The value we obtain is 0.95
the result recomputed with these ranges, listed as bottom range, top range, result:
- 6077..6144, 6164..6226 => 0.96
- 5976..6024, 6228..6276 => 0.96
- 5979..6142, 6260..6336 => 0.98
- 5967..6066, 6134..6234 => 0.96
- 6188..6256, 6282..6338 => 1.04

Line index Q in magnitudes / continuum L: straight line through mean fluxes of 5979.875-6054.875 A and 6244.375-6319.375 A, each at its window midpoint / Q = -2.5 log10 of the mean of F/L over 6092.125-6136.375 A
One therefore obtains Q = 0.00 mag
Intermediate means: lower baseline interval 220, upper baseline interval 212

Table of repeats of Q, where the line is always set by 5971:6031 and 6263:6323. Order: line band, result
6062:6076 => 0.033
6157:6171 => 0.039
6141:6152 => -0.013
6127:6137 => 0.001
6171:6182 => 0.005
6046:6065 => -0.022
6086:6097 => -0.005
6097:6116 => -0.016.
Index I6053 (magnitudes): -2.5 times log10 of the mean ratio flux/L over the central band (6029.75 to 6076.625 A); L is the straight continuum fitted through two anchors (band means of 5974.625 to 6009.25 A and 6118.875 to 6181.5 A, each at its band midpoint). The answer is -0.04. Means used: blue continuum 211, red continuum 215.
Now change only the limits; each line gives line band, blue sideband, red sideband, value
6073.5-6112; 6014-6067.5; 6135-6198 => 0.01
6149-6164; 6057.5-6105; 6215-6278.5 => -0.05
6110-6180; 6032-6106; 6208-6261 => -0.01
